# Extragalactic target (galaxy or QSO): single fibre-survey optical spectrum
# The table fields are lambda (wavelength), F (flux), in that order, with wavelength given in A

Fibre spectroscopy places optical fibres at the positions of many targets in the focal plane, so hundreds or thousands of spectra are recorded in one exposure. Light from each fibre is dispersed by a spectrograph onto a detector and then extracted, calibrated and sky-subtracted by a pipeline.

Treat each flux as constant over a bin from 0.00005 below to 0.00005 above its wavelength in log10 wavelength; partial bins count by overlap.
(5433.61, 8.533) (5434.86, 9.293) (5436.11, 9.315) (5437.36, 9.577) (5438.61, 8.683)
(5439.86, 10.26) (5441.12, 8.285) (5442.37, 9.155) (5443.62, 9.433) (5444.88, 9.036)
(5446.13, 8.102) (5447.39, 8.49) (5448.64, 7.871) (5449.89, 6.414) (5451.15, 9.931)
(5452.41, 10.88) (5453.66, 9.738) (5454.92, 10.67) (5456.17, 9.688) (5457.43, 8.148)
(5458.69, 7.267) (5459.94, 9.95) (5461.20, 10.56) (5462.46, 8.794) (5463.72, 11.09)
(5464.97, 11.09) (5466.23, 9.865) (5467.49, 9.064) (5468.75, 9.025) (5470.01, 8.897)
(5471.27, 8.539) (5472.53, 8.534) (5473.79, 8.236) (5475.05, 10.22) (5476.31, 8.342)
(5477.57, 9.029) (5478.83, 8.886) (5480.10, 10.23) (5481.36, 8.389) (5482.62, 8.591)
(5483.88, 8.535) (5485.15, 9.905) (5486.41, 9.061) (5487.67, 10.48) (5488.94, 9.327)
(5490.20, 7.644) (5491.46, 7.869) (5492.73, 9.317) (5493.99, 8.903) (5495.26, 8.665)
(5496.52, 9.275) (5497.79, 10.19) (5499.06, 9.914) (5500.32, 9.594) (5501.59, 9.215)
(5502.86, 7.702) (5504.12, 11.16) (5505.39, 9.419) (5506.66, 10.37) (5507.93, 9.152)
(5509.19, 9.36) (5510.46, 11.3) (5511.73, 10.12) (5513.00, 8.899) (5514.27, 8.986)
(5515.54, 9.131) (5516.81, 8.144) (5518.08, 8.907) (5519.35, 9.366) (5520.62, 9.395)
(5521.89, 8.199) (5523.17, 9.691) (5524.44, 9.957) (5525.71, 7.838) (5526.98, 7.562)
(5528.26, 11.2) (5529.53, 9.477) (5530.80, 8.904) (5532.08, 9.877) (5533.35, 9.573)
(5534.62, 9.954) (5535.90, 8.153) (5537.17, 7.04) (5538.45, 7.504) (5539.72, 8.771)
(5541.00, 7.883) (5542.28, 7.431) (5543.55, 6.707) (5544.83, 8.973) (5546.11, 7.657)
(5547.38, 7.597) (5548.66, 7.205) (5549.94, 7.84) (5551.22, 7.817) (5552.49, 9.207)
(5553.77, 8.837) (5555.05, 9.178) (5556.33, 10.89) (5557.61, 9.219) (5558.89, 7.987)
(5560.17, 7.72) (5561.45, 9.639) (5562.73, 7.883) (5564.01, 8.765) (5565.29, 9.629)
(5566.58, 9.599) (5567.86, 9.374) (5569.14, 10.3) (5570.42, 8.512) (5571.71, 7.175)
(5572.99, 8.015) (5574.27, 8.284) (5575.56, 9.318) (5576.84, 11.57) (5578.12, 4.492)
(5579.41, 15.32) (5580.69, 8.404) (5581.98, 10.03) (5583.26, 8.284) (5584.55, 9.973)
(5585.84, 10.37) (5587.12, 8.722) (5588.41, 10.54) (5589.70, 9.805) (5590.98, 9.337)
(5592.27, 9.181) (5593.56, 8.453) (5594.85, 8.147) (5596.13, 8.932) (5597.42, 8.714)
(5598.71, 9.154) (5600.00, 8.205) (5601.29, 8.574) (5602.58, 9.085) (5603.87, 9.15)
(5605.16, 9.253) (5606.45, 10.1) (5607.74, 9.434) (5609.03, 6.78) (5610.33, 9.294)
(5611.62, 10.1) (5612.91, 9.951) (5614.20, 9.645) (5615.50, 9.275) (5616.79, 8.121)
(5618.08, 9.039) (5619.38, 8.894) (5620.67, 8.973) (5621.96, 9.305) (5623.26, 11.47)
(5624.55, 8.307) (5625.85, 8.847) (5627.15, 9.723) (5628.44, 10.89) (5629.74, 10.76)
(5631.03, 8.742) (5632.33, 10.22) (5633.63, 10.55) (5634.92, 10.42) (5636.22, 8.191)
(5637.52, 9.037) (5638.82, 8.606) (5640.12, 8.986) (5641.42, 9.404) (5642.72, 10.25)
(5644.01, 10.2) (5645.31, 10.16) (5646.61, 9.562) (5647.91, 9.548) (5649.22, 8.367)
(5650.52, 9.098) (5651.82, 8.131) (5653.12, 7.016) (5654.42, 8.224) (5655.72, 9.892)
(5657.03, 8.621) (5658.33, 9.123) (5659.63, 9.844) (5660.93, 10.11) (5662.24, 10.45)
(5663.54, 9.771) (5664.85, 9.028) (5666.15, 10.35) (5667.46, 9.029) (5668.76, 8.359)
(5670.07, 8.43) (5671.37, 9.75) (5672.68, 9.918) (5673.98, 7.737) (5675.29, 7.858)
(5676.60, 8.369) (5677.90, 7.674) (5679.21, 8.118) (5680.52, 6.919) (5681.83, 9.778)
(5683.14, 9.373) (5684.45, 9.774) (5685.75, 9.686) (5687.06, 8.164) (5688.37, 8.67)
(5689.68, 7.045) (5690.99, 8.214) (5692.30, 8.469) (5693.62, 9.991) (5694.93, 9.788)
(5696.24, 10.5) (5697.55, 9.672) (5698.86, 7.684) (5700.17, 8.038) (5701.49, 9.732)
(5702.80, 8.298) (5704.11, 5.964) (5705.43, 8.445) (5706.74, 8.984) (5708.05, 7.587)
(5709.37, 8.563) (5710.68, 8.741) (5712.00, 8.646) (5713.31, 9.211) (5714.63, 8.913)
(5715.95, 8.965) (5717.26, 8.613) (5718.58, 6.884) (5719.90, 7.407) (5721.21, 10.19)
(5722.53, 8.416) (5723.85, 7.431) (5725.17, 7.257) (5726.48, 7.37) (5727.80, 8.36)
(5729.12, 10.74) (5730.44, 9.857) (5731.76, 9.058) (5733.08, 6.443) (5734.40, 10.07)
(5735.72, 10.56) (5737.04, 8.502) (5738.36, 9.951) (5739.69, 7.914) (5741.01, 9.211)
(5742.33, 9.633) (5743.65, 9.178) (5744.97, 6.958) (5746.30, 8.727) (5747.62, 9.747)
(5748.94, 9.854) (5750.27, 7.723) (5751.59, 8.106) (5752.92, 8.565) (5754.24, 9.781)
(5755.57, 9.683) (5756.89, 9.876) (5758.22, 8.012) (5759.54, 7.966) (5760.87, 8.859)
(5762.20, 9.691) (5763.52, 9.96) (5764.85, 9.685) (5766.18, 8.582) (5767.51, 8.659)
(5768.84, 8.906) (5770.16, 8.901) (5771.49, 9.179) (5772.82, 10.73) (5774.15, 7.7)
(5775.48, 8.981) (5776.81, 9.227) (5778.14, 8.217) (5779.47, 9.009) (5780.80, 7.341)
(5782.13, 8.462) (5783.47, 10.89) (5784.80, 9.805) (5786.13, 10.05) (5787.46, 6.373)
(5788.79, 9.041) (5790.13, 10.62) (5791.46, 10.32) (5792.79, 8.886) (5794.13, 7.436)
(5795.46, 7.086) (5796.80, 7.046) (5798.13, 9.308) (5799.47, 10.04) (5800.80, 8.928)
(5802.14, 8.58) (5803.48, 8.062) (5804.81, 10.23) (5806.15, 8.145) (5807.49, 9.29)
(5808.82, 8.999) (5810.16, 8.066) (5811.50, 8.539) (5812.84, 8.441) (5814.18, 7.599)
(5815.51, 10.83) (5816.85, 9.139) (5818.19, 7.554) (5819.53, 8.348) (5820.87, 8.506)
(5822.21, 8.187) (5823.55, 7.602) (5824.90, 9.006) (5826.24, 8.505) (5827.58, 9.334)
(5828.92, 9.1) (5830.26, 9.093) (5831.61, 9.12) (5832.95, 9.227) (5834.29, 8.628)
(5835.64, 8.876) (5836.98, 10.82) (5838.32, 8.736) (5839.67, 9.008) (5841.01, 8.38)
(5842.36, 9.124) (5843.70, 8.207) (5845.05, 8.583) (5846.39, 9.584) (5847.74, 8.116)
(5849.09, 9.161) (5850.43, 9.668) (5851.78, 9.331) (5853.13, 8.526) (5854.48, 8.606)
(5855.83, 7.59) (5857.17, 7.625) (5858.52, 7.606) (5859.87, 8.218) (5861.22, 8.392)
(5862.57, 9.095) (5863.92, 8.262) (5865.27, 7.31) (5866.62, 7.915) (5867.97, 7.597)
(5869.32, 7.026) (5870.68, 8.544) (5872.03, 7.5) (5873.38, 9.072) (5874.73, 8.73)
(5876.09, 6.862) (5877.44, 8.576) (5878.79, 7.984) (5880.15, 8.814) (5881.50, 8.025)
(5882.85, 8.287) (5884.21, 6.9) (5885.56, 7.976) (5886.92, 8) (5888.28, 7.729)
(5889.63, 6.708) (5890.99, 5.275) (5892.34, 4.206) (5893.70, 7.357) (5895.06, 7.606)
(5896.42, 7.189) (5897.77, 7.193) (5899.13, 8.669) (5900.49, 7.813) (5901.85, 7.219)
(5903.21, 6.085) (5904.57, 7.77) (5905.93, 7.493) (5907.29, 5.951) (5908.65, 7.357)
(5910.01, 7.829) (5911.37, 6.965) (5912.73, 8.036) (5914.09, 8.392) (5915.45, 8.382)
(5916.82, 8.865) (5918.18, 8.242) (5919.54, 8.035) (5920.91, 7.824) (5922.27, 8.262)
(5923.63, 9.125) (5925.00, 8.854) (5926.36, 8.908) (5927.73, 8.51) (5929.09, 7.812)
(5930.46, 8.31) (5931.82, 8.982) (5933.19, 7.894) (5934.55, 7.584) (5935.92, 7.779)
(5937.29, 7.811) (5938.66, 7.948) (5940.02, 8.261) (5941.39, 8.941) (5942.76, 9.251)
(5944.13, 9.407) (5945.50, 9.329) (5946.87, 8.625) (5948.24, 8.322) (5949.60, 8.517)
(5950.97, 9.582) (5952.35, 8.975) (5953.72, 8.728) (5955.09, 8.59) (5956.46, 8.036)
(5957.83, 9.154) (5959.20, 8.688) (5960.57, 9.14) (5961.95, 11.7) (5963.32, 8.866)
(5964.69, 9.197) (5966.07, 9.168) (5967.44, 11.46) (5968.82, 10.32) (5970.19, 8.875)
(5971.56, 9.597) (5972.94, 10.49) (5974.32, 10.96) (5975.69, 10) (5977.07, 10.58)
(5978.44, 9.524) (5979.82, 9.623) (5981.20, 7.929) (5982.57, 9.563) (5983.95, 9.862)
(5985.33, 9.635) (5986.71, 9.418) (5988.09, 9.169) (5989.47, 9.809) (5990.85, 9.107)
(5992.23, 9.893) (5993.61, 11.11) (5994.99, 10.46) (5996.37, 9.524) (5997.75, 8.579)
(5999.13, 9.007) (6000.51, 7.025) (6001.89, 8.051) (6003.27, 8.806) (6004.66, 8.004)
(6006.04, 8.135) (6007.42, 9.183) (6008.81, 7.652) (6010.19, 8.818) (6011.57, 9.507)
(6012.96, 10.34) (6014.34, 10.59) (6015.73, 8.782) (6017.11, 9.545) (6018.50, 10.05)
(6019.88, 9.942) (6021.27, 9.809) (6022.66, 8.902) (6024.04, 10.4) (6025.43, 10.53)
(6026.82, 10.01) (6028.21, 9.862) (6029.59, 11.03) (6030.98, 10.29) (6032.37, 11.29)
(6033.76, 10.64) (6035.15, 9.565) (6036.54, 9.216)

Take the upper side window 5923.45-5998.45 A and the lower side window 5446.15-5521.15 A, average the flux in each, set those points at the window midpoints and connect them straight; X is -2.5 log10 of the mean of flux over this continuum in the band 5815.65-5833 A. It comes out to 0.060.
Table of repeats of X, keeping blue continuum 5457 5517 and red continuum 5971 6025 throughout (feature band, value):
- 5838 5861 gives 0.10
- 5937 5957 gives 0.08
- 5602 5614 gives 0.01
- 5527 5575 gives 0.08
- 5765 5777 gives 0.04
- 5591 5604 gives 0.06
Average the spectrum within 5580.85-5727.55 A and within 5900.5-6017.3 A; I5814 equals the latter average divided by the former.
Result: 1.0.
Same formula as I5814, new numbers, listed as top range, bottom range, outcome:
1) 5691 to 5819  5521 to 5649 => 0.97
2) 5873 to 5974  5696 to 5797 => 0.94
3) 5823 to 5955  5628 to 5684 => 0.89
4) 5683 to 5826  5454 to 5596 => 0.97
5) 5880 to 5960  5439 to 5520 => 0.87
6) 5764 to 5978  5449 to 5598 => 0.94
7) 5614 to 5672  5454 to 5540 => 1.01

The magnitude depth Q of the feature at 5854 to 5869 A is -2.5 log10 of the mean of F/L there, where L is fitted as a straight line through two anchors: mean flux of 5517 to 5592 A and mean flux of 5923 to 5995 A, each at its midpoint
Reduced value 0.143 mag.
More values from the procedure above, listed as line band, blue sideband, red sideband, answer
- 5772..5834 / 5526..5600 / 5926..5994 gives 0.03 mag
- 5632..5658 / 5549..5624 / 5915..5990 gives -0.01 mag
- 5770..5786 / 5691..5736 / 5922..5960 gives -0.05 mag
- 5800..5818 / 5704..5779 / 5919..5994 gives 0.01 mag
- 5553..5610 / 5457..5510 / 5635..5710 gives 0.00 mag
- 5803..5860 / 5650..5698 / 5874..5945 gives -0.07 mag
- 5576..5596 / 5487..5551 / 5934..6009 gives -0.06 mag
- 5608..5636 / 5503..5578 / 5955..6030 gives -0.06 mag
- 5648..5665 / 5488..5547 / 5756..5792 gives 0.00 mag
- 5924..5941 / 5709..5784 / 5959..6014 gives 0.13 mag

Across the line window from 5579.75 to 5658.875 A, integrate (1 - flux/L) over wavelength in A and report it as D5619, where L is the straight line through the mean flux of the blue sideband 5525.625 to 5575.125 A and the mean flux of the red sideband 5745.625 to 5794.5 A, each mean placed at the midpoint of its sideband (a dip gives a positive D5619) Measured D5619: -4.8 A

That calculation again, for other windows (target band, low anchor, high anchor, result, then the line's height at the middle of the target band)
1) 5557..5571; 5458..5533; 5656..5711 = 0.2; 9.11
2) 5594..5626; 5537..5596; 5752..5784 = -0.8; 8.86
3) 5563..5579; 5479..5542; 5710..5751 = 0.3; 9.02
